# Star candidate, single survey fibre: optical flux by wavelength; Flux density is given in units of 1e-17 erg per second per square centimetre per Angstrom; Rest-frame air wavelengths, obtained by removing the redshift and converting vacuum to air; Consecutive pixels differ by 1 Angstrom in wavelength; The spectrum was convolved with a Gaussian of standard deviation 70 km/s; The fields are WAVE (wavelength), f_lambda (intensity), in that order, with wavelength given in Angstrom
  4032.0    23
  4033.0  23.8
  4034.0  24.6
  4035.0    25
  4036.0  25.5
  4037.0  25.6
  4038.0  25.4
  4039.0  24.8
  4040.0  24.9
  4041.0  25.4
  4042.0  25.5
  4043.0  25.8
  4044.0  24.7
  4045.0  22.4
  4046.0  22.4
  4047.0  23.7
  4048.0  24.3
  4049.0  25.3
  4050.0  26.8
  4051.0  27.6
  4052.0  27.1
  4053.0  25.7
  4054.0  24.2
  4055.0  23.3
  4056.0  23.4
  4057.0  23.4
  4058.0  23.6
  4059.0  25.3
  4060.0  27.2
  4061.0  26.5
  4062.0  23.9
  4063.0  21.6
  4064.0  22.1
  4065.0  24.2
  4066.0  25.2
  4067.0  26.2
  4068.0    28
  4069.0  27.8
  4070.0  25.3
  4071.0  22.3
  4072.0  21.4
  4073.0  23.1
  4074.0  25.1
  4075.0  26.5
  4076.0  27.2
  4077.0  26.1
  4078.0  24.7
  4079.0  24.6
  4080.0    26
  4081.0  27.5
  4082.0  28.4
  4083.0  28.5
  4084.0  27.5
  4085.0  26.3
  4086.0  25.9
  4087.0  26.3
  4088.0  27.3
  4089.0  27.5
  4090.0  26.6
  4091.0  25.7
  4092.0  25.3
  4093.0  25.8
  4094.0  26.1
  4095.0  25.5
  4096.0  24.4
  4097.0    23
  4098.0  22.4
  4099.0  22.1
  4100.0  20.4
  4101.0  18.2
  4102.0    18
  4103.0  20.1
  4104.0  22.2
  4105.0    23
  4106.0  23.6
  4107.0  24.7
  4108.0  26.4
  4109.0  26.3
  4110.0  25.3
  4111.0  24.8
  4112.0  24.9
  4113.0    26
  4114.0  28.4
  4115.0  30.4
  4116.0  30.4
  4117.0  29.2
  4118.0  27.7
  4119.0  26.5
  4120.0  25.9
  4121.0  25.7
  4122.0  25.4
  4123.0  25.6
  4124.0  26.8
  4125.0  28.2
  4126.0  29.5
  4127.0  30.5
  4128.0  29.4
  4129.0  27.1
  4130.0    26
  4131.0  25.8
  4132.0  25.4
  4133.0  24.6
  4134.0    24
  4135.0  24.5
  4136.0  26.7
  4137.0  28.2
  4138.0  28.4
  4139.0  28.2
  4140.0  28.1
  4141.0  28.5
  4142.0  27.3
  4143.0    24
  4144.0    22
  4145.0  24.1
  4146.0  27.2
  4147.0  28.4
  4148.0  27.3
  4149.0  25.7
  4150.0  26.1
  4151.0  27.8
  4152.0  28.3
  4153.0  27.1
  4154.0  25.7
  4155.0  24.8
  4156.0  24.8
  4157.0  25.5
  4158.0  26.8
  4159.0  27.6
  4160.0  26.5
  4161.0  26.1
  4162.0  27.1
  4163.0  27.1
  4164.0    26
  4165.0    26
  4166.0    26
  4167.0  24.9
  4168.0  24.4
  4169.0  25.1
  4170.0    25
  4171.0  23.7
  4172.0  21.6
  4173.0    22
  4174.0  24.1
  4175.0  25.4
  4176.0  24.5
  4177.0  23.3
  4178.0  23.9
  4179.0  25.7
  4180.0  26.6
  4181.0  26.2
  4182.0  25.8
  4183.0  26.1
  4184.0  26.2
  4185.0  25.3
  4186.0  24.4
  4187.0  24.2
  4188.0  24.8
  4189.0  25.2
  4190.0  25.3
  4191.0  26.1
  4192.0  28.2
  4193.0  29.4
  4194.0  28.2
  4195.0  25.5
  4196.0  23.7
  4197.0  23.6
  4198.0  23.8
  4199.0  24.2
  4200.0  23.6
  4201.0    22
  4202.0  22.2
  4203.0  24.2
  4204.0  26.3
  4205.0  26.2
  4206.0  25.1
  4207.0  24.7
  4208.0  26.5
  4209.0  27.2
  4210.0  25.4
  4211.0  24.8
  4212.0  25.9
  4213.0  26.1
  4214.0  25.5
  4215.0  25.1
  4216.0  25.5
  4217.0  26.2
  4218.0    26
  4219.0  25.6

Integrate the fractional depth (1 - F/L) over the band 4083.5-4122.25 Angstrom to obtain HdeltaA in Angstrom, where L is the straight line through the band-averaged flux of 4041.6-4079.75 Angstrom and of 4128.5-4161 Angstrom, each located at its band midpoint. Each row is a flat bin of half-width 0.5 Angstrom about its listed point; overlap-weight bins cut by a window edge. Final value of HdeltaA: 0.6 Angstrom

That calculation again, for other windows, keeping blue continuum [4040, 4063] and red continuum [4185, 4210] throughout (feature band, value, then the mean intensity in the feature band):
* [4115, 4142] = -2.4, 27.2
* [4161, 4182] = 0.1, 25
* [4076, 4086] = -0.7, 26.6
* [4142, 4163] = -0.9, 26.2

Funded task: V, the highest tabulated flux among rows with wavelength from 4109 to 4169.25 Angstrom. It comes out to 30.5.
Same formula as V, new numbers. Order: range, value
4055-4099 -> 28.5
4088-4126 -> 30.4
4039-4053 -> 27.6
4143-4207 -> 29.4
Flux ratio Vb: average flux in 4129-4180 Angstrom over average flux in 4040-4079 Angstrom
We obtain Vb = 1.04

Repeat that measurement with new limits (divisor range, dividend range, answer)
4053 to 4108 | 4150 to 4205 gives 1.03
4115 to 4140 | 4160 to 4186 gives 0.93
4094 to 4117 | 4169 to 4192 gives 1.02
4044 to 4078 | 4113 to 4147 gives 1.09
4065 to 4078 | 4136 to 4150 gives 1.06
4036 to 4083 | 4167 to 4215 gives 1.00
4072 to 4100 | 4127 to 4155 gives 1.04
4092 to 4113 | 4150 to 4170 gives 1.11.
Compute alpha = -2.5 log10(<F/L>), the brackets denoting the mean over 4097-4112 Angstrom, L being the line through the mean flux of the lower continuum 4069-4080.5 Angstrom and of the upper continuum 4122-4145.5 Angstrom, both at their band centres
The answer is 0.13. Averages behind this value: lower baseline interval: 24.9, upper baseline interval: 26.6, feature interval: 22.8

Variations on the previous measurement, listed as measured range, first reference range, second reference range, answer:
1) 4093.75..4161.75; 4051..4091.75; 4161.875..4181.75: -0.03 mag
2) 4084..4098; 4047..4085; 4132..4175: -0.01 mag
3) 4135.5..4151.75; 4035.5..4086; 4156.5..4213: -0.06 mag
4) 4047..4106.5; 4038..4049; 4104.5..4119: 0.03 mag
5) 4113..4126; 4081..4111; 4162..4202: -0.12 mag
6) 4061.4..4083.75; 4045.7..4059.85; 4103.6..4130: 0.00 mag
